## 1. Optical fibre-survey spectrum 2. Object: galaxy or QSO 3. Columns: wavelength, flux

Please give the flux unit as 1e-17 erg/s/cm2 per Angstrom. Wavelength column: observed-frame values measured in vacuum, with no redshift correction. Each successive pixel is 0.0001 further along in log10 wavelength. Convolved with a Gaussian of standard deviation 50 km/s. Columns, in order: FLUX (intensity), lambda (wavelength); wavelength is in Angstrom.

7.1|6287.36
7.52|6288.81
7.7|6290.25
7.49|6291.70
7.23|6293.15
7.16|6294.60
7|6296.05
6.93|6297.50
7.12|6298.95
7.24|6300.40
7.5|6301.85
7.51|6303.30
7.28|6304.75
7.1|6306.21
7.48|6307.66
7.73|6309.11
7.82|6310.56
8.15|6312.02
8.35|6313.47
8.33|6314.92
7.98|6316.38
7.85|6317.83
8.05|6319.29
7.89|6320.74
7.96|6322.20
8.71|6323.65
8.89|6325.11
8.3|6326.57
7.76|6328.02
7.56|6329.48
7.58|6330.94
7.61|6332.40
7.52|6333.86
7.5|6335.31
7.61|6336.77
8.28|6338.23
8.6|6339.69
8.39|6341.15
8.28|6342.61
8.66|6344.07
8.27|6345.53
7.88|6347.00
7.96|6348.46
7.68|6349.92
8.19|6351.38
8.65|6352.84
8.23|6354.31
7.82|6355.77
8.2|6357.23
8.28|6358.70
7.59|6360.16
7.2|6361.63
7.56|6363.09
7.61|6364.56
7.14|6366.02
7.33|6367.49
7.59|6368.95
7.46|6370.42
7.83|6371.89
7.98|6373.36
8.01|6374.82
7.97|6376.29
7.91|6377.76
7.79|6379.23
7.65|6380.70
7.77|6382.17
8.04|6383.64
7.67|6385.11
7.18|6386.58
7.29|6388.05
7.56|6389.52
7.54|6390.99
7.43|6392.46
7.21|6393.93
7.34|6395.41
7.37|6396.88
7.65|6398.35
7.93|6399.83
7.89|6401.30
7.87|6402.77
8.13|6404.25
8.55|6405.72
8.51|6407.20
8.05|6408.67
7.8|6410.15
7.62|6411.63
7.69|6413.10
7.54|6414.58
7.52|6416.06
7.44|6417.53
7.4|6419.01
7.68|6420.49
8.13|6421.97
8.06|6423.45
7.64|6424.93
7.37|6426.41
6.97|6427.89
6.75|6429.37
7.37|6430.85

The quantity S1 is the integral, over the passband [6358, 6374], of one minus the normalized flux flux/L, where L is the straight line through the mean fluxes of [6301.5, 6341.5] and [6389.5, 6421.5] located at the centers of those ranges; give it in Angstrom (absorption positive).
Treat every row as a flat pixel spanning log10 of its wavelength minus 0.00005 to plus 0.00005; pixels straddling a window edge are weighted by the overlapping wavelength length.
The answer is 0.4 Angstrom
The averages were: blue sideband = 7.9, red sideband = 7.72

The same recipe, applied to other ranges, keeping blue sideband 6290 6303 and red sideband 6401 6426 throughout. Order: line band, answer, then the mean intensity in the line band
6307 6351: -3.59 Angstrom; 8.02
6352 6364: -0.59 Angstrom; 7.94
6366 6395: 0.20 Angstrom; 7.62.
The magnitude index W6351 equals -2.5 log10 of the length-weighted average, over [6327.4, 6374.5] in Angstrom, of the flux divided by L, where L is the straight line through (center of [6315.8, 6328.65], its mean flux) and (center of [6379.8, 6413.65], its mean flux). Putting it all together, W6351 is 0.02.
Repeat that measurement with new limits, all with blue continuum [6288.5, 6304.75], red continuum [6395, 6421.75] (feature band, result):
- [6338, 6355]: -0.10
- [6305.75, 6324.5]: -0.08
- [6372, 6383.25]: -0.03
